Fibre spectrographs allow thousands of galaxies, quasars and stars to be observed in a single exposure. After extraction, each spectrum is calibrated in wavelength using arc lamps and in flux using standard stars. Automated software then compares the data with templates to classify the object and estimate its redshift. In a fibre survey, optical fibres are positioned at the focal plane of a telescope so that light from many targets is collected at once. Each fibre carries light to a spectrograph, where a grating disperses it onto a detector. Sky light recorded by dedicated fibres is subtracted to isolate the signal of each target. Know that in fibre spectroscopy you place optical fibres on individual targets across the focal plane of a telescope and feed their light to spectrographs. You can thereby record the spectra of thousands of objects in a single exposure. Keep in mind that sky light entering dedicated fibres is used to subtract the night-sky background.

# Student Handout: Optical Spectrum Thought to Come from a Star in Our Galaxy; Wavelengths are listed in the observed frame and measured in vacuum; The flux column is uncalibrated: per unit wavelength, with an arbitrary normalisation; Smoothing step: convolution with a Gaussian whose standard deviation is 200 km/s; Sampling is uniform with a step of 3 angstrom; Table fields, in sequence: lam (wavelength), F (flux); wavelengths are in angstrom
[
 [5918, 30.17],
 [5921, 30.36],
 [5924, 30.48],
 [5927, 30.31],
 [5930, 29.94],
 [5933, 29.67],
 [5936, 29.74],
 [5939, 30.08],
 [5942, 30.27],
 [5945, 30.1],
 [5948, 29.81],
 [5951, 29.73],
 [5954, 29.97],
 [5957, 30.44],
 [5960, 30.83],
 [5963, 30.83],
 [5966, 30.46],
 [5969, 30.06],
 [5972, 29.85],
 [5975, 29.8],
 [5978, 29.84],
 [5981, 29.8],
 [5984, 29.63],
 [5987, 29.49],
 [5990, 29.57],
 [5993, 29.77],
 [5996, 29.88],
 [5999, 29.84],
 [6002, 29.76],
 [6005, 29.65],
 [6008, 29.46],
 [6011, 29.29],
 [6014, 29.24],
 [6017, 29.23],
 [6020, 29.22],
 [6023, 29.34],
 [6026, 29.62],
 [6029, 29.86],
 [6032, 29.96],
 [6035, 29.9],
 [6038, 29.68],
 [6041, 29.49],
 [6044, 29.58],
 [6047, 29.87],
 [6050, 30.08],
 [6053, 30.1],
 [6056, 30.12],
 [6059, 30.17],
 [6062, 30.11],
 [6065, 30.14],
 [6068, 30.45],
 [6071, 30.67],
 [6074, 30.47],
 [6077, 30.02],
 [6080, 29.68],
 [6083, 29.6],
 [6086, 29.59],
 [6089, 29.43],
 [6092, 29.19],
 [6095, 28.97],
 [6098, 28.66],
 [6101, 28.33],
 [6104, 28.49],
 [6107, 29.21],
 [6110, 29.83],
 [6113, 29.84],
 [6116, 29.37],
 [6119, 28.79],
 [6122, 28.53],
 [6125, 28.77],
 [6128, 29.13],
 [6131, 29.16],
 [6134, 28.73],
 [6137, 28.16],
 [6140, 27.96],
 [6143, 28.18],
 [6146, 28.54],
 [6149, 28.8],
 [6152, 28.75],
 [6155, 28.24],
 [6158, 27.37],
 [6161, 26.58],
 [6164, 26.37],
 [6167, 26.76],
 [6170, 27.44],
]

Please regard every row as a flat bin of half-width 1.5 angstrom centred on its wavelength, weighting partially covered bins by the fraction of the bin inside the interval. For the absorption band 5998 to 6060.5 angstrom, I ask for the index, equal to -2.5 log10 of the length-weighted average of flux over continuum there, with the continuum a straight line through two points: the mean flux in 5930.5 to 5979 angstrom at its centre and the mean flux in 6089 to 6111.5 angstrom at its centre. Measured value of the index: -0.01 mag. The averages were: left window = 30.1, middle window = 29.7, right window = 29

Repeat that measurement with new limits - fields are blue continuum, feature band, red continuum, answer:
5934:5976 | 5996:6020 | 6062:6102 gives 0.02 mag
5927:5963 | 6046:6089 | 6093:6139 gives -0.03 mag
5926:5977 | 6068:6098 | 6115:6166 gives -0.03 mag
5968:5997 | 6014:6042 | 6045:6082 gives 0.01 mag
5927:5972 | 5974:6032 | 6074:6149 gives 0.01 mag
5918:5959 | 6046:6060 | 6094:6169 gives -0.04 mag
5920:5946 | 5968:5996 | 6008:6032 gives 0.00 mag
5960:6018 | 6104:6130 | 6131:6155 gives -0.02 mag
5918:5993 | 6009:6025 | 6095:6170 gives 0.01 mag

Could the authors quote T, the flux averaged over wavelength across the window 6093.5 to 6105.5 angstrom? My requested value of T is 28.6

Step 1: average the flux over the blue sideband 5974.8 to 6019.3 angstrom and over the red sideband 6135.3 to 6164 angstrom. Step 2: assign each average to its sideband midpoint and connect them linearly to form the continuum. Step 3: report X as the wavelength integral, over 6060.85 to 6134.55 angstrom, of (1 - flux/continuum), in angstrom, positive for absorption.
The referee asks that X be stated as -2.3 angstrom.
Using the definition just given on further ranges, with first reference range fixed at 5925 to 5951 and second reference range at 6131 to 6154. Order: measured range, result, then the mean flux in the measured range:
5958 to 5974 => -0.3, 30.4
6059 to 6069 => -0.4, 30.2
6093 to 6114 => -0.2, 29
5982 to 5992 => 0.0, 29.6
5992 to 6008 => -0.1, 29.8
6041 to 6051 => -0.2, 29.8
